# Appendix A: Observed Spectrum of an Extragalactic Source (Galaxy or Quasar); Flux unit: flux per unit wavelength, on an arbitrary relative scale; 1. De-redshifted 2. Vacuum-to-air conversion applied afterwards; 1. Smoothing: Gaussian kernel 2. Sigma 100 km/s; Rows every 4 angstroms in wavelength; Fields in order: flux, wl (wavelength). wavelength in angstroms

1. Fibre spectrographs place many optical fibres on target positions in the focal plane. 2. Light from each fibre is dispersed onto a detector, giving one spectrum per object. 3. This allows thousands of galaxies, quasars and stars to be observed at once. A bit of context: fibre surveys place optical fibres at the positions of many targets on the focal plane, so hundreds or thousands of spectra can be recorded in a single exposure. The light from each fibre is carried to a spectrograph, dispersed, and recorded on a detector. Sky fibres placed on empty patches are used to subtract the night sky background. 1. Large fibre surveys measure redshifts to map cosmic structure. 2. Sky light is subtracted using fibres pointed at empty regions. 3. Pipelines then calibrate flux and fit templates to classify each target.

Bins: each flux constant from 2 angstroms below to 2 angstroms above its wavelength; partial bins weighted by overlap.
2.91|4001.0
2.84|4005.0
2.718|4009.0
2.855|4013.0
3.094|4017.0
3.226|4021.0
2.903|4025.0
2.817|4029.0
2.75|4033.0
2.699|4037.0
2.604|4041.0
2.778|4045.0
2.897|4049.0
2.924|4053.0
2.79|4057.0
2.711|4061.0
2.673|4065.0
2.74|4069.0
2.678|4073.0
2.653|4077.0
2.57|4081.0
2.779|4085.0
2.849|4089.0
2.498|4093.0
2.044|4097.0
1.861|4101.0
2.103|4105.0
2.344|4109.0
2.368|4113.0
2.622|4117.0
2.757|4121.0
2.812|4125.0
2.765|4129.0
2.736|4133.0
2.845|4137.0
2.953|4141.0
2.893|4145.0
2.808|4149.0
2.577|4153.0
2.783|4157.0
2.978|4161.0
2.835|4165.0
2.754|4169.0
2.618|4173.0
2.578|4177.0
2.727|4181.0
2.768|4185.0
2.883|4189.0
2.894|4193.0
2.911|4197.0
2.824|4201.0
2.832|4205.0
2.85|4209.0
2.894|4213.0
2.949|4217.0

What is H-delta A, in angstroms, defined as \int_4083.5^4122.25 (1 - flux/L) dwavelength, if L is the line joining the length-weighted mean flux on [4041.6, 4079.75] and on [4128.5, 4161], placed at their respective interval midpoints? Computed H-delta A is 5.1 angstroms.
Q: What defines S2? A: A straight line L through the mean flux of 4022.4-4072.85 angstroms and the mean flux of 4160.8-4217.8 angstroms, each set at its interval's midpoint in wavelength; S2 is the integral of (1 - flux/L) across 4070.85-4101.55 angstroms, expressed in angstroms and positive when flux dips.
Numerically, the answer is 2.9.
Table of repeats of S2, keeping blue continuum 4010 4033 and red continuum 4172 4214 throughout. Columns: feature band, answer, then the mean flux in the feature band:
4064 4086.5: 1.7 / 2.68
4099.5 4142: 4.5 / 2.56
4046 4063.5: 0.6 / 2.82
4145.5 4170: 0.3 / 2.8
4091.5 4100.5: 2.2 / 2.19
